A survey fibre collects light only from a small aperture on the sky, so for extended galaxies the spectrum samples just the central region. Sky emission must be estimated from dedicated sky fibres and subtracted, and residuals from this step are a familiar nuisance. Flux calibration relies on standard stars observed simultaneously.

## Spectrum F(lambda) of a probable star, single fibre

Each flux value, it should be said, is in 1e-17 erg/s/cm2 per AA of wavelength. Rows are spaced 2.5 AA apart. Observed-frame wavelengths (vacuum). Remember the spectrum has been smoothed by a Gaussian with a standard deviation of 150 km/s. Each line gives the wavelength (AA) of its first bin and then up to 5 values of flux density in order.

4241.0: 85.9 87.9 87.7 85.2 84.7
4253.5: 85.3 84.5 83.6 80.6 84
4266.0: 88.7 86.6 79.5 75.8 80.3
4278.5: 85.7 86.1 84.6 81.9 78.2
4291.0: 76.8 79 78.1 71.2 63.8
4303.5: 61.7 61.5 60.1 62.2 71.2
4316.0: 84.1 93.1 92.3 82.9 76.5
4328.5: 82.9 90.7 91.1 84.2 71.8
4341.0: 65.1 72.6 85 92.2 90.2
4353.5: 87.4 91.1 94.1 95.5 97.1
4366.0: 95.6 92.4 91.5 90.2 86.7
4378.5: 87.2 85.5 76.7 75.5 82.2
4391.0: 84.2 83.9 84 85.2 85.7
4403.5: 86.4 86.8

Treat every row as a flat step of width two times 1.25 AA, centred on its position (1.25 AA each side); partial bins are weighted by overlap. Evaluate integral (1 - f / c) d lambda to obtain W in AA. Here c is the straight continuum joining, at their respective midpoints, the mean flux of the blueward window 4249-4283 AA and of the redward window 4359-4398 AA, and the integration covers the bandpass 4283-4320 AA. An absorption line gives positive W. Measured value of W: 4.8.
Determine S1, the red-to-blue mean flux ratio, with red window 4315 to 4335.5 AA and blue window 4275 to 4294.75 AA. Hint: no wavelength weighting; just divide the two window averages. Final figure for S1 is 1.06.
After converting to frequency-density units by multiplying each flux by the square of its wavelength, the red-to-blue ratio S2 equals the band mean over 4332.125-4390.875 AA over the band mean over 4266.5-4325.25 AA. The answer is 1.1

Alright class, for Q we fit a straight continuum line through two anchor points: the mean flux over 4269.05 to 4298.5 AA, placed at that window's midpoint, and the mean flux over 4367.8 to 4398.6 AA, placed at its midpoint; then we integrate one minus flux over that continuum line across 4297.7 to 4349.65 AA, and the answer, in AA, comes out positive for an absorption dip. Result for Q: 3.3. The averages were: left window 80.3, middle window 77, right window 84.9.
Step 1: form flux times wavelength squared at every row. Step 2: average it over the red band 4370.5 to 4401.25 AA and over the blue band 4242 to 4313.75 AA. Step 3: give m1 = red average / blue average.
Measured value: 1.1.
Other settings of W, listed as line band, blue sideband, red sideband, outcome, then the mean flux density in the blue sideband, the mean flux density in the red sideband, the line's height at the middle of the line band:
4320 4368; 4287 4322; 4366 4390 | -3.6 AA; 73.7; 85.8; 80.2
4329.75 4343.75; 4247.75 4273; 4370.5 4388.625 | 0.7 AA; 84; 84.3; 84.2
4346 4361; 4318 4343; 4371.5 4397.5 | -1.4 AA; 82.4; 83.9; 83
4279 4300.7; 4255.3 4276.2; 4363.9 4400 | 1.1 AA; 82.7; 86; 83.4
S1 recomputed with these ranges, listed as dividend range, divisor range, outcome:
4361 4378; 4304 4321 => 1.26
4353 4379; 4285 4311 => 1.30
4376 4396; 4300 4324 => 1.13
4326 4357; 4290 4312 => 1.22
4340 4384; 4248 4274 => 1.05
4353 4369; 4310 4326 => 1.16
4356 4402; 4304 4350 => 1.11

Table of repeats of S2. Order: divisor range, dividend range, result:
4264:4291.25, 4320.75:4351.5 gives 1.03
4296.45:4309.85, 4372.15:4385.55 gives 1.36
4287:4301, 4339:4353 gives 1.10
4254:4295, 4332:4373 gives 1.10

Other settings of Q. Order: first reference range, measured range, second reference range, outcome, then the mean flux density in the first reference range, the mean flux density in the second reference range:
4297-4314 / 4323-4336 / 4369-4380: -2.1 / 64.4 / 89.1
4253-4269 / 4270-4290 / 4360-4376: 1.1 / 84.6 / 93.1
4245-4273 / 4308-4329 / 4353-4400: 1.8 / 84.3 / 87.7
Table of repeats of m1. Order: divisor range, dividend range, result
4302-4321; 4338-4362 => 1.20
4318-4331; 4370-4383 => 1.05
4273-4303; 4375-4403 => 1.12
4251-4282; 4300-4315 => 0.78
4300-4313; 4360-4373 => 1.55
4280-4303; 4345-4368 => 1.23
